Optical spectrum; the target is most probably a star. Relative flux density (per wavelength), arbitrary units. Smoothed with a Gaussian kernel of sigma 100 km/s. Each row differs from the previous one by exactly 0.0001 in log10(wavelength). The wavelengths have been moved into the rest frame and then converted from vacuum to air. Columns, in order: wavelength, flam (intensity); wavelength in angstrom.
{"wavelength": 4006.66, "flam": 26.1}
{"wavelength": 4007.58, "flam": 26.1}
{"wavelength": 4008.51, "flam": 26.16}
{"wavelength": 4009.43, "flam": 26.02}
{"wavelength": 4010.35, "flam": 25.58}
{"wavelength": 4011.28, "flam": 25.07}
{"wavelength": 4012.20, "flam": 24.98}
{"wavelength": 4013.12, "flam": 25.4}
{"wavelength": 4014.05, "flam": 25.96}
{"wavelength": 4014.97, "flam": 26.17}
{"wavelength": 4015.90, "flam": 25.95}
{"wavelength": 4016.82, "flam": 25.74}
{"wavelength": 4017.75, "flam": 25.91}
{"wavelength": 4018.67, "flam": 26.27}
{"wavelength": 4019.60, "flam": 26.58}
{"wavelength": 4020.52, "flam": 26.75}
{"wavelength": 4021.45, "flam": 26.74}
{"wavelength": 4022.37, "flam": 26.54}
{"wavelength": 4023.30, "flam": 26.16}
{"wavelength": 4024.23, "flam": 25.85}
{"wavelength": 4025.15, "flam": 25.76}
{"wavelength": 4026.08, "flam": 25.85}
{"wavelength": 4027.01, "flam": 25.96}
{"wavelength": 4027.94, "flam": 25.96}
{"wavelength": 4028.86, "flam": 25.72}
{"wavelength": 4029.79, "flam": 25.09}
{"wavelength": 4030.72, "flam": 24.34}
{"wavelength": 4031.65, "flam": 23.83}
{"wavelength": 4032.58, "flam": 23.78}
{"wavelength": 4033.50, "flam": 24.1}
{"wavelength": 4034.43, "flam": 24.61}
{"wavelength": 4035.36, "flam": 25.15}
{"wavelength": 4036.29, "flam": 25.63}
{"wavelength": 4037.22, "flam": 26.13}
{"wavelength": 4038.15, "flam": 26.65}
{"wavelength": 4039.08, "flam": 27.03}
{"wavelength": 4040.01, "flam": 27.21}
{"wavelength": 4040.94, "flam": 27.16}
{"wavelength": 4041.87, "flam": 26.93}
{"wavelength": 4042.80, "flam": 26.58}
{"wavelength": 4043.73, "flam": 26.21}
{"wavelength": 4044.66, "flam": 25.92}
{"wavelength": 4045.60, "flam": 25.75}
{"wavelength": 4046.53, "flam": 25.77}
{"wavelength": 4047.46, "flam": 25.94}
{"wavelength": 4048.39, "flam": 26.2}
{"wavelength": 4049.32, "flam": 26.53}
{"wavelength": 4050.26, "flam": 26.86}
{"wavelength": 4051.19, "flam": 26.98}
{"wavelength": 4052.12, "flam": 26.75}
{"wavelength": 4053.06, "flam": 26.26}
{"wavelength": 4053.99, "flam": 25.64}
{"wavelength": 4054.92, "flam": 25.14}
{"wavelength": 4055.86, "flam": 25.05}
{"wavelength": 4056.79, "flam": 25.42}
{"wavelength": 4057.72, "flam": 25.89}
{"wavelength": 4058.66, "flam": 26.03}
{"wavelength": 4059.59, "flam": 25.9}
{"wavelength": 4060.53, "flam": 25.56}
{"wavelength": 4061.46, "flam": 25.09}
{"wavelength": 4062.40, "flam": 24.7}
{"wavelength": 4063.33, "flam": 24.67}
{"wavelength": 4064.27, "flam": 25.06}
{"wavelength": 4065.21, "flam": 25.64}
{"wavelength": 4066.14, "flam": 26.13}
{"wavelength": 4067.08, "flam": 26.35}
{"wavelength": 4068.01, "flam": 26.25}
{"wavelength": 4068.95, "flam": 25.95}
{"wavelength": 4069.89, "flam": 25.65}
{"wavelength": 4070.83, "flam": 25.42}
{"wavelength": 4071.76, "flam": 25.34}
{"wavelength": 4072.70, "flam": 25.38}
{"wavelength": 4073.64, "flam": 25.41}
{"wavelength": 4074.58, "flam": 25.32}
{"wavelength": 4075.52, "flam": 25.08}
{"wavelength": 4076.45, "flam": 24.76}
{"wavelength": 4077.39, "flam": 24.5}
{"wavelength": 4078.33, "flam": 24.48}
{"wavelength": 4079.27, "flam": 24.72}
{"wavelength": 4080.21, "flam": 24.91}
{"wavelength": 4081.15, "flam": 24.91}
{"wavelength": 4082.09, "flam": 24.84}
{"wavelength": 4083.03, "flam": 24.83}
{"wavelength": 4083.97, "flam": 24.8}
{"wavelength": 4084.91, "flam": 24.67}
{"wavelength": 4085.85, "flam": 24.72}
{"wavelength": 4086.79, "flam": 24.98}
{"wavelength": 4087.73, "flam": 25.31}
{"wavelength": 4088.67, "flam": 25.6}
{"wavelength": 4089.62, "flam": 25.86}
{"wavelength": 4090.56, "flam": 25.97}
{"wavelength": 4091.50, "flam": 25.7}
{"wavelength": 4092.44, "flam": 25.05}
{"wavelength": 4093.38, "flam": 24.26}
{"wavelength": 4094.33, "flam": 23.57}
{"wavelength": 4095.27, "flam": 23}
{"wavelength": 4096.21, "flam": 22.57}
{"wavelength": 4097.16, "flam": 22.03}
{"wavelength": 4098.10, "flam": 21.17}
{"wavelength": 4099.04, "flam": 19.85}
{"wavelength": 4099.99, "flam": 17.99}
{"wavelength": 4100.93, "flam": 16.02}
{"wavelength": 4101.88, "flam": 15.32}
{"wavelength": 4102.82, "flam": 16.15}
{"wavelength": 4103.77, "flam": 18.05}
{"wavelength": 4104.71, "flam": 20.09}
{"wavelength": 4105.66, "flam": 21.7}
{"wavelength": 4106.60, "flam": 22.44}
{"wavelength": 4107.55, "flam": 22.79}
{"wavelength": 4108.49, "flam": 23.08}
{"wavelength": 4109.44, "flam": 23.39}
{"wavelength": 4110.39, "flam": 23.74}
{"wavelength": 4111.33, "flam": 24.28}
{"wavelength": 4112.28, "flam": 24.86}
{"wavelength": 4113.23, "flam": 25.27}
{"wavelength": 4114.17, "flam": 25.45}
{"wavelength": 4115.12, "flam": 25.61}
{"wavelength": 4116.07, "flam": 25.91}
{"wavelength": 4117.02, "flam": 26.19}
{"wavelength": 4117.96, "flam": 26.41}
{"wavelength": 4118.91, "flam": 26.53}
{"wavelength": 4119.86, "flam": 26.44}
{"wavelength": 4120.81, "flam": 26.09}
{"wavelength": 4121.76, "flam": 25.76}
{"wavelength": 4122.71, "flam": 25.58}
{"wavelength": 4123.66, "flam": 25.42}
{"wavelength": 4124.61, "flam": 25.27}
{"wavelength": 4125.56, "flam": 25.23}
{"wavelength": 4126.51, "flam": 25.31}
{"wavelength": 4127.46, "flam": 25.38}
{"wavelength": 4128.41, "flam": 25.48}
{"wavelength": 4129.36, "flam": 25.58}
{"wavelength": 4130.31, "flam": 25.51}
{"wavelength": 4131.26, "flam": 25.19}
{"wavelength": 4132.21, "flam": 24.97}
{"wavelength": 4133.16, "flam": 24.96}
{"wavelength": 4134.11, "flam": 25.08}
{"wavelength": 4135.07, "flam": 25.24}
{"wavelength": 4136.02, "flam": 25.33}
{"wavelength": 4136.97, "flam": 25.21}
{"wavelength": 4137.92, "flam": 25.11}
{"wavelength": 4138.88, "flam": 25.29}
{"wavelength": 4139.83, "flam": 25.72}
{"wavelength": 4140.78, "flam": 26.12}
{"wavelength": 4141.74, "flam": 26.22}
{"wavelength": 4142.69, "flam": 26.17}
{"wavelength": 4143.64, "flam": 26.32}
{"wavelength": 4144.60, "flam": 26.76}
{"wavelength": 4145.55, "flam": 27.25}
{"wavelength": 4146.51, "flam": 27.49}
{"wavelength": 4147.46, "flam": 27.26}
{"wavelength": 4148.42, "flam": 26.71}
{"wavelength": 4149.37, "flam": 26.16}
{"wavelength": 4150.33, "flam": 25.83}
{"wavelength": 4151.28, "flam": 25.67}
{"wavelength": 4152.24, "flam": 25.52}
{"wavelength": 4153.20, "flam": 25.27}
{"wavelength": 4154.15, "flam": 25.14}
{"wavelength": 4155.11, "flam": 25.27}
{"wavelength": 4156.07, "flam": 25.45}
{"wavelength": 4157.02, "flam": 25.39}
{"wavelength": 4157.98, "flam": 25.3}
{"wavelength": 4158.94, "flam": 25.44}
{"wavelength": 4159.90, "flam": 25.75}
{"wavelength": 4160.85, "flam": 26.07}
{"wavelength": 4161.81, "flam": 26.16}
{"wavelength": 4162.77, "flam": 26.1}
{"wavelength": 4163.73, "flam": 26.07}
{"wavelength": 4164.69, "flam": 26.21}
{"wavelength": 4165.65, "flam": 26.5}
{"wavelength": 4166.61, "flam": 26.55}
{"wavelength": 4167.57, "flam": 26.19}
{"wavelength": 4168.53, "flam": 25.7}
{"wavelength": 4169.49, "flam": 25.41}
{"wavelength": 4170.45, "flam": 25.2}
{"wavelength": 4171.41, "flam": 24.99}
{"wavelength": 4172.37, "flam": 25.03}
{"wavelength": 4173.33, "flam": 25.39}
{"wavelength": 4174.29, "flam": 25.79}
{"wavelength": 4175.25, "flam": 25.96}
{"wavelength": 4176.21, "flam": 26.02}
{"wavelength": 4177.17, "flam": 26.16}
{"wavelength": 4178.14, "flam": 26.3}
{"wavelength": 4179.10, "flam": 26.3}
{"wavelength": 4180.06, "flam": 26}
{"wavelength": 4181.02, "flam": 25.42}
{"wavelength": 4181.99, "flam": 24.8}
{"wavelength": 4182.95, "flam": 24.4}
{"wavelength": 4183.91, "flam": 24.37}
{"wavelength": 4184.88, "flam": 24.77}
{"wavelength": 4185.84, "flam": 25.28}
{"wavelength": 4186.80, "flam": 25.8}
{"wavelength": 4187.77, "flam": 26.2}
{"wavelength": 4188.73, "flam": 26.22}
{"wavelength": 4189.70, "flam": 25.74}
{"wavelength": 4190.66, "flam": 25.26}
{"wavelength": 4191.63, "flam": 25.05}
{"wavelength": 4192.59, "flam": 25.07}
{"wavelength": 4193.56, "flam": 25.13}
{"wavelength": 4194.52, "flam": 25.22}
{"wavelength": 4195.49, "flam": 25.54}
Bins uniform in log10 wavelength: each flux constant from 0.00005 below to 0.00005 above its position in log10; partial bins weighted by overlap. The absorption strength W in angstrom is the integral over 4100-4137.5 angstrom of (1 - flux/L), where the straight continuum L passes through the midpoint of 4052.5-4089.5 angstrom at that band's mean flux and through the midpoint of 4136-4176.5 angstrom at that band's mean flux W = 2.5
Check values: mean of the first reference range 25.3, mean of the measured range 23.9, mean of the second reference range 25.9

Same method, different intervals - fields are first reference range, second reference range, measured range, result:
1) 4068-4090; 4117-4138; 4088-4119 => 3.0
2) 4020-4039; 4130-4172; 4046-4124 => 3.7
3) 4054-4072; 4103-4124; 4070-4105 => 2.2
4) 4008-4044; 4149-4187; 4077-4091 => 0.4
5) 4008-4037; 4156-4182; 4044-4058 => -0.2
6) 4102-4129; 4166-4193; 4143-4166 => -1.0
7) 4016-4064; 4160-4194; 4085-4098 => 0.7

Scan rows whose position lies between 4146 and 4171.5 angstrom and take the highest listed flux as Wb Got 27.49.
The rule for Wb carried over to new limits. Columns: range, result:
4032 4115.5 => 27.21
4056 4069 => 26.35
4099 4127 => 26.53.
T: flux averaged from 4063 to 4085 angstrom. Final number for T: 25.2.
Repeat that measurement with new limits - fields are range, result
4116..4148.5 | 25.8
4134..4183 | 25.8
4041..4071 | 25.9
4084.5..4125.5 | 23.5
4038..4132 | 24.7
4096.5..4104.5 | 18.5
